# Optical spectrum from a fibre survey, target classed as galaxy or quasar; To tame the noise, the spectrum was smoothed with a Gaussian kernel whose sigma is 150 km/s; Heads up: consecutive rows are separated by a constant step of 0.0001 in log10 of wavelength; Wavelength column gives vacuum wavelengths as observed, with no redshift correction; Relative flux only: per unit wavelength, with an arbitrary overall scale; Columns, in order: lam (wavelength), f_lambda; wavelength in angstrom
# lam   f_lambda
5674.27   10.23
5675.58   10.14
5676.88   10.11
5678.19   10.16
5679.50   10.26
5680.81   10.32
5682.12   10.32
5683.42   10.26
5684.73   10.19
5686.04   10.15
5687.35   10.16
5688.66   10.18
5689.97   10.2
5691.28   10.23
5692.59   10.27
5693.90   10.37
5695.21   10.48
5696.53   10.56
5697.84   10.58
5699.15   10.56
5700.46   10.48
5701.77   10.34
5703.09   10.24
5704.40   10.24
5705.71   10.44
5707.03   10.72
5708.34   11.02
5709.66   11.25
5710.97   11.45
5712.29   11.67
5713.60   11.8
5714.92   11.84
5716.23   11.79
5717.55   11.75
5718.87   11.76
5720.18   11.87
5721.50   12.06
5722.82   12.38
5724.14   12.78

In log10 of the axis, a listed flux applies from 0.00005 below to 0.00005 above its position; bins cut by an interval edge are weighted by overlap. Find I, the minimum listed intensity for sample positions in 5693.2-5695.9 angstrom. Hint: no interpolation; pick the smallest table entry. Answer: 10.37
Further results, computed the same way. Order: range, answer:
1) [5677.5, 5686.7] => 10.15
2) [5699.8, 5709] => 10.24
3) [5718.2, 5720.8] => 11.76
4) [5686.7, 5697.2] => 10.16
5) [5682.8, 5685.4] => 10.19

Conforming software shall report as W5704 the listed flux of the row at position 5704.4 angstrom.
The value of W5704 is 10.24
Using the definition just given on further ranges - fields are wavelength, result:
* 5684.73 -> 10.19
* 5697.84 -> 10.58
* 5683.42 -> 10.26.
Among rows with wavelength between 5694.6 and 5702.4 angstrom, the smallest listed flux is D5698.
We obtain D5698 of 10.34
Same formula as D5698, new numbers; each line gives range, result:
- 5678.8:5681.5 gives 10.26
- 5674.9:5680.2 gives 10.11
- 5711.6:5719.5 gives 11.67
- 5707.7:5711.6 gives 11.02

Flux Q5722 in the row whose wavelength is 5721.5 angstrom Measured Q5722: 12.06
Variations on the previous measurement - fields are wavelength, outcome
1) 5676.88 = 10.11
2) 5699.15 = 10.56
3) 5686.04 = 10.15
